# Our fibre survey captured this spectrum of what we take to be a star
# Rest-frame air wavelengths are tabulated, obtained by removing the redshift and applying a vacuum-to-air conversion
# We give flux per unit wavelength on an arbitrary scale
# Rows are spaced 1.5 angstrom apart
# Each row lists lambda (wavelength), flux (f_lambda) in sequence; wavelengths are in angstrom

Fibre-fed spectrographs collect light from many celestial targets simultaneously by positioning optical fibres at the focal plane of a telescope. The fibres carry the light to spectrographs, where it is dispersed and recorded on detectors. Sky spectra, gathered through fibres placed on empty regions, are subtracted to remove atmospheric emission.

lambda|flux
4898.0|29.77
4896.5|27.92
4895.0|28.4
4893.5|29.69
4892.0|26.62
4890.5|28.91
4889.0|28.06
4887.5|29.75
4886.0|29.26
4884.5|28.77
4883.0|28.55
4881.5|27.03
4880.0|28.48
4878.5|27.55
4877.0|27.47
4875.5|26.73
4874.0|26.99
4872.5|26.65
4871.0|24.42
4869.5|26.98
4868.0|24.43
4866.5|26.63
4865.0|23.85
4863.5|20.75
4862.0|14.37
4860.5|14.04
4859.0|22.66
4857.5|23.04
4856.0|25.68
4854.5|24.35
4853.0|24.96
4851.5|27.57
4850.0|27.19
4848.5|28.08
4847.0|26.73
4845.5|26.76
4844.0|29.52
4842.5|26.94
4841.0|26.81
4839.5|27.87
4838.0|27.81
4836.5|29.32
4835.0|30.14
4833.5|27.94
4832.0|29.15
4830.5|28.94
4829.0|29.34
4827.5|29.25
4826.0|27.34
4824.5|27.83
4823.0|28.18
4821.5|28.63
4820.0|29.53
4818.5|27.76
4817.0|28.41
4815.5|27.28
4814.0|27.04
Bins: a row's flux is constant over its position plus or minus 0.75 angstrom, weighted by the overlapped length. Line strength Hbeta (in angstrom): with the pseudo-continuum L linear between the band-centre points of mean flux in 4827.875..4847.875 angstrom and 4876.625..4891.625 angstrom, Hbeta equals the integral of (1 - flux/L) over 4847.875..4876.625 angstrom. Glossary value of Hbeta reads 4.2 angstrom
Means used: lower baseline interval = 28.3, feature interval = 24.2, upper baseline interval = 28.4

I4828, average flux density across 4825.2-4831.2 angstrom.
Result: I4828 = 28.7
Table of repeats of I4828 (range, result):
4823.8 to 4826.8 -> 27.6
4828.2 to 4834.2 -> 28.9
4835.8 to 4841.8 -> 27.9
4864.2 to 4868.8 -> 24.9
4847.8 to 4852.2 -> 27.6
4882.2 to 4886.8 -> 28.8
